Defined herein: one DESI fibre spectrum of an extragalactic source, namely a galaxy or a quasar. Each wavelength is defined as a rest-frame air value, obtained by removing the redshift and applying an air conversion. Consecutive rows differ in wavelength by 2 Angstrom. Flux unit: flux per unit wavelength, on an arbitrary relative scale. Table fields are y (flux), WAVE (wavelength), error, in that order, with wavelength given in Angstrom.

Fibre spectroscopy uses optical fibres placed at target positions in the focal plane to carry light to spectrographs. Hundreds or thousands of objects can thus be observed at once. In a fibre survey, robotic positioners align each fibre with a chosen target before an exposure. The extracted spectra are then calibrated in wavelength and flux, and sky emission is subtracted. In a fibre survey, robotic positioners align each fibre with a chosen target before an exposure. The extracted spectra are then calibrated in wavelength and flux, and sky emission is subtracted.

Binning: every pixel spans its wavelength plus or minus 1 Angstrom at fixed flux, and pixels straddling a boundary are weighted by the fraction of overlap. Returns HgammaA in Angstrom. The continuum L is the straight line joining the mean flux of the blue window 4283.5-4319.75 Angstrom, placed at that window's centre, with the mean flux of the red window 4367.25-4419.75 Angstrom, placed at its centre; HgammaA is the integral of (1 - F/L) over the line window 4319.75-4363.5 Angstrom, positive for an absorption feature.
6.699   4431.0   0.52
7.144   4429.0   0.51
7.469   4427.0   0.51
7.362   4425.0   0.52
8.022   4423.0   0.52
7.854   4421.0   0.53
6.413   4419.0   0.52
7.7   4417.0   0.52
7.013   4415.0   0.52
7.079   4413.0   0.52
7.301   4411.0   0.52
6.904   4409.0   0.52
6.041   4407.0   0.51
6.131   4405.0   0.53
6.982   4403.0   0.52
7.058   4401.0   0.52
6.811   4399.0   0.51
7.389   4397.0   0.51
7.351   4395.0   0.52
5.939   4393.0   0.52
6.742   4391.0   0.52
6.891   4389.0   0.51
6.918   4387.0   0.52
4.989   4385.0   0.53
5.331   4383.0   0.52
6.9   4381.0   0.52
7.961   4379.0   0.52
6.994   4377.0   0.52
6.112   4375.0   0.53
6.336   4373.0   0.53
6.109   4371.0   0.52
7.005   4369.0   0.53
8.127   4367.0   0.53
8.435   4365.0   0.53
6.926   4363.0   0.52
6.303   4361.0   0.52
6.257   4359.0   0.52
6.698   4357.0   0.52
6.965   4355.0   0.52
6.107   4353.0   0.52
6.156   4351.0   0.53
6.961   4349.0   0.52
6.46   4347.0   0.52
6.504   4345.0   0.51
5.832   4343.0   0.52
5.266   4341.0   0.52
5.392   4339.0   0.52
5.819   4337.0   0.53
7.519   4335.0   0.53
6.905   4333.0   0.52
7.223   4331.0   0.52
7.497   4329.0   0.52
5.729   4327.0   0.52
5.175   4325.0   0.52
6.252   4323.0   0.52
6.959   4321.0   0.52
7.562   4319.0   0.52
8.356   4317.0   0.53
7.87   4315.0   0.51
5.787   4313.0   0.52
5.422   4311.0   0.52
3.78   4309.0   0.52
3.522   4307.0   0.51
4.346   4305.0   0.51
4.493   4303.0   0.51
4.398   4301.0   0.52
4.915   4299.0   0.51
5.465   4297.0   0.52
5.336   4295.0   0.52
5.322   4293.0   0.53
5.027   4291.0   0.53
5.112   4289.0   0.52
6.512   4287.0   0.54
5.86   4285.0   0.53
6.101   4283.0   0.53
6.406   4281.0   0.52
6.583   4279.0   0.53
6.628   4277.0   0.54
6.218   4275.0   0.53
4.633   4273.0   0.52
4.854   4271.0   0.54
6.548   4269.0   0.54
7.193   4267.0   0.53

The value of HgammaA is -2.72 Angstrom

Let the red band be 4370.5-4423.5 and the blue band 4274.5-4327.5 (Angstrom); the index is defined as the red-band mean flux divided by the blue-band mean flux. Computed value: 1.18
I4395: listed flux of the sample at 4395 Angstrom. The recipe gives 7.351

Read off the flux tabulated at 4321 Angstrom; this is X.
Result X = 6.959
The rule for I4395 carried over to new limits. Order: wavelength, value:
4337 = 5.819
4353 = 6.107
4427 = 7.469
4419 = 6.413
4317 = 8.356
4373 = 6.336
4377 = 6.994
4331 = 7.223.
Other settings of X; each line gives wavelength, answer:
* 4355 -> 6.965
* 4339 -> 5.392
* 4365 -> 8.435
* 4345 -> 6.504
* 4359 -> 6.257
